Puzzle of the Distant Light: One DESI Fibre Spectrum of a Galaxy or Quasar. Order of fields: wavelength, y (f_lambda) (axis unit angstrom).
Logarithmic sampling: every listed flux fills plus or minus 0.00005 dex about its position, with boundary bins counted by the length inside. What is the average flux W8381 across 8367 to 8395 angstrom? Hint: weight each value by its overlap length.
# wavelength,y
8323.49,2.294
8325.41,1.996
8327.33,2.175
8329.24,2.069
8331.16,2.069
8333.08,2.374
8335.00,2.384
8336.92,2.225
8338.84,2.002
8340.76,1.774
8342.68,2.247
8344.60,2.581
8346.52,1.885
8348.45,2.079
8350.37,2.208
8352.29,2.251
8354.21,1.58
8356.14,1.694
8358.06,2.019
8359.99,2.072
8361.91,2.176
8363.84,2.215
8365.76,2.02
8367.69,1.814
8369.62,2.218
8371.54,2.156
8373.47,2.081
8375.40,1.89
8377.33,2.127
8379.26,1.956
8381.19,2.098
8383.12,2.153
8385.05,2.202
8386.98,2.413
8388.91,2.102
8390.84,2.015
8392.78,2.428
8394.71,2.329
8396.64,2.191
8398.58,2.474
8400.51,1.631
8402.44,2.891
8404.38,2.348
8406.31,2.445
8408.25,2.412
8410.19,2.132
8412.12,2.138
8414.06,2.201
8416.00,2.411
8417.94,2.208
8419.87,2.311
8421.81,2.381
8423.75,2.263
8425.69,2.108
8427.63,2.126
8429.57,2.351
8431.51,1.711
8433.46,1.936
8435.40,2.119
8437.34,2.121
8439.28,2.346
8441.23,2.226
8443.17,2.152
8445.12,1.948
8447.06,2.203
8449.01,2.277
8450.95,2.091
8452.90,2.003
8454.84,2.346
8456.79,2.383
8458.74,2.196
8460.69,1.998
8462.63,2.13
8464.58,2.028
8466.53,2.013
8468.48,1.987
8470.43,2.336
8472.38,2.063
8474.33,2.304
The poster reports 2.13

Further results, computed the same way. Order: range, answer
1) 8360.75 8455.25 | 2.18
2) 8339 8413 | 2.14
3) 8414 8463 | 2.18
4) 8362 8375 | 2.08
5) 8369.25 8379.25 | 2.07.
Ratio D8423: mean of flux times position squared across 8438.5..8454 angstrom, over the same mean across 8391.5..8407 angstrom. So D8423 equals 0.93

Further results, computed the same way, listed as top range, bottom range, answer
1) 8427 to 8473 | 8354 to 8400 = 1.03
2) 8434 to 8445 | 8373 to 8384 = 1.07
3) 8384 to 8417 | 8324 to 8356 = 1.10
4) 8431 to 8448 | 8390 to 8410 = 0.91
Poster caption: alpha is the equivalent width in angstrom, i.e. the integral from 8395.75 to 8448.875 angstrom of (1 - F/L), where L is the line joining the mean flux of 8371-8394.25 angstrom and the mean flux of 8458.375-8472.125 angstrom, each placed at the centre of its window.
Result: -2.47 angstrom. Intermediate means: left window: 2.14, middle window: 2.21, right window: 2.09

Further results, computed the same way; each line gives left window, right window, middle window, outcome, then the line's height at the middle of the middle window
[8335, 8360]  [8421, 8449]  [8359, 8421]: -2.8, 2.1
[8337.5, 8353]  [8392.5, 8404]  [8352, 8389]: 2.7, 2.22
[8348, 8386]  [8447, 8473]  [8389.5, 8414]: -2.3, 2.09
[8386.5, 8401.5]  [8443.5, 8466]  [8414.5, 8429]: -0.6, 2.17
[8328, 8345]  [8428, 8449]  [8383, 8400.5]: -0.7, 2.15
